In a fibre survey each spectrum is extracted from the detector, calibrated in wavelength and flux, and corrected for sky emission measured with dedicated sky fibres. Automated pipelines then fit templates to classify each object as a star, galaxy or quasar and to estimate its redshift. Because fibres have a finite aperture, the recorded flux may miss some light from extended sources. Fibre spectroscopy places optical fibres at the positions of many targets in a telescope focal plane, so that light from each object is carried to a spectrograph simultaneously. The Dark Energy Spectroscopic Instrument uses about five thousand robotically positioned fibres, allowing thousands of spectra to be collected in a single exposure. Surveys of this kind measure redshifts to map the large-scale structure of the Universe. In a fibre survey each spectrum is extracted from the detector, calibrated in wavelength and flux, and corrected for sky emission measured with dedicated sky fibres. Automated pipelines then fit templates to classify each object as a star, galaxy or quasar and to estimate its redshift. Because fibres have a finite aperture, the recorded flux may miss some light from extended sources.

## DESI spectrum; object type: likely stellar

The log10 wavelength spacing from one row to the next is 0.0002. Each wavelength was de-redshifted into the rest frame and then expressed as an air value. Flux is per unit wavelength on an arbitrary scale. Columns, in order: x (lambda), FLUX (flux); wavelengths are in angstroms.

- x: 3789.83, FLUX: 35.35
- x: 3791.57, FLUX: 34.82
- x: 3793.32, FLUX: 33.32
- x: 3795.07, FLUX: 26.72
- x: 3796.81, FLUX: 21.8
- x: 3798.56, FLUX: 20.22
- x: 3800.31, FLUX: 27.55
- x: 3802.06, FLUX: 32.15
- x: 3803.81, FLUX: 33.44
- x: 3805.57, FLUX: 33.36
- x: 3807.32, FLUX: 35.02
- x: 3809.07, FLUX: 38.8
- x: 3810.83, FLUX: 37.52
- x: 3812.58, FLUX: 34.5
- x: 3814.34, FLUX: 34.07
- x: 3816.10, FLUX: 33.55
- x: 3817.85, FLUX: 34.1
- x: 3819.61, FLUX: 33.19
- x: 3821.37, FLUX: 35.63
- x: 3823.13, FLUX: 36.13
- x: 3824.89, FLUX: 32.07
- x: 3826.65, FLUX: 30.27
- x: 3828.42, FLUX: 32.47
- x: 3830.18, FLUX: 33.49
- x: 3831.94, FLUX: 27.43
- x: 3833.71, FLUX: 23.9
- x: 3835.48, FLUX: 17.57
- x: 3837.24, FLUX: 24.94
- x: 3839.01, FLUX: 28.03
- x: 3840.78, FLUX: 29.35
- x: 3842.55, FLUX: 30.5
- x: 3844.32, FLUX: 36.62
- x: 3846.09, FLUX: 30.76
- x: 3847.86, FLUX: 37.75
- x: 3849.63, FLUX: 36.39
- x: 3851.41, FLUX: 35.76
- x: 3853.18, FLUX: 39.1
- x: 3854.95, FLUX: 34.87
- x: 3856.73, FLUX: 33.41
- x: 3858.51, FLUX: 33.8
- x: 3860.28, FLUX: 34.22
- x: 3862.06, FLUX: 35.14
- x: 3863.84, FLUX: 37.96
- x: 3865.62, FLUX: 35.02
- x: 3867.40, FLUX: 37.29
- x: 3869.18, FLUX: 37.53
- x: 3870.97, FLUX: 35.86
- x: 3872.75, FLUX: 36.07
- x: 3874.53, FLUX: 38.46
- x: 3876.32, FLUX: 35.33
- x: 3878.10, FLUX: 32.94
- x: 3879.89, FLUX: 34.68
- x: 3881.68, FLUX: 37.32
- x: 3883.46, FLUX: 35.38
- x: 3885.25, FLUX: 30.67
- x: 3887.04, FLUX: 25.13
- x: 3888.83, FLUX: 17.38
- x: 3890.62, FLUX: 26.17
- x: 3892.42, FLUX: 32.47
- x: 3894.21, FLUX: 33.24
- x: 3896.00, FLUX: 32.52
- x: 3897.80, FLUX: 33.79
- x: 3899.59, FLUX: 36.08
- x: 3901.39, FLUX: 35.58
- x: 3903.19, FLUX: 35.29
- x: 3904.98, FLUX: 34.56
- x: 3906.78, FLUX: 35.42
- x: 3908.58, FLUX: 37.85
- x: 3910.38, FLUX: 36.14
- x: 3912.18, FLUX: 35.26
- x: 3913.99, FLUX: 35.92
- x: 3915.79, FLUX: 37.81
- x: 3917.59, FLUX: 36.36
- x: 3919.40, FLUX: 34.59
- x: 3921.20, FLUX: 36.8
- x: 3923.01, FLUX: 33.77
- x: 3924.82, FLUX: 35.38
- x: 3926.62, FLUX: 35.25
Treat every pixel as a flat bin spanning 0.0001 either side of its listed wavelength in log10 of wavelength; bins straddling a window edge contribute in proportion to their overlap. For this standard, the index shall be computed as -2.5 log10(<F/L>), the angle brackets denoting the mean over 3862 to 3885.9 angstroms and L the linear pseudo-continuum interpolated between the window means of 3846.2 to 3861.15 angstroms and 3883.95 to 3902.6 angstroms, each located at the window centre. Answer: -0.091 mag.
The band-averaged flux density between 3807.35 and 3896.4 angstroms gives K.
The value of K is 33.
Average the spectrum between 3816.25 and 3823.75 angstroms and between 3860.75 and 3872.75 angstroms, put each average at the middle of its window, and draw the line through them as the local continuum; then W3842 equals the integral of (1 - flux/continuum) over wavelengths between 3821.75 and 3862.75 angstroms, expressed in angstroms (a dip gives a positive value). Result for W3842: 4.06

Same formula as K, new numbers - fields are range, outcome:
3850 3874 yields 35.9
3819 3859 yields 31.9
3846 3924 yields 34.5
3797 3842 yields 31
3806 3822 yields 35.1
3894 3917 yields 35.4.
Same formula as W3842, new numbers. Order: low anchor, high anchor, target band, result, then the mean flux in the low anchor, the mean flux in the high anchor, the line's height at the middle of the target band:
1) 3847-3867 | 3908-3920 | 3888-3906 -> 2.2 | 35.8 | 36.3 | 36.1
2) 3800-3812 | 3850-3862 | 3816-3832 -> 0.7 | 34.3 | 35.2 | 34.6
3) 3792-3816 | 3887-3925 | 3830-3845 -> 2.2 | 31.6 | 33.7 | 32.3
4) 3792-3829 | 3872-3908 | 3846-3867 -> -1.9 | 32.2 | 33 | 32.6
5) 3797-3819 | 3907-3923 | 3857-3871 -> -0.5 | 32.5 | 36.1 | 34.4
